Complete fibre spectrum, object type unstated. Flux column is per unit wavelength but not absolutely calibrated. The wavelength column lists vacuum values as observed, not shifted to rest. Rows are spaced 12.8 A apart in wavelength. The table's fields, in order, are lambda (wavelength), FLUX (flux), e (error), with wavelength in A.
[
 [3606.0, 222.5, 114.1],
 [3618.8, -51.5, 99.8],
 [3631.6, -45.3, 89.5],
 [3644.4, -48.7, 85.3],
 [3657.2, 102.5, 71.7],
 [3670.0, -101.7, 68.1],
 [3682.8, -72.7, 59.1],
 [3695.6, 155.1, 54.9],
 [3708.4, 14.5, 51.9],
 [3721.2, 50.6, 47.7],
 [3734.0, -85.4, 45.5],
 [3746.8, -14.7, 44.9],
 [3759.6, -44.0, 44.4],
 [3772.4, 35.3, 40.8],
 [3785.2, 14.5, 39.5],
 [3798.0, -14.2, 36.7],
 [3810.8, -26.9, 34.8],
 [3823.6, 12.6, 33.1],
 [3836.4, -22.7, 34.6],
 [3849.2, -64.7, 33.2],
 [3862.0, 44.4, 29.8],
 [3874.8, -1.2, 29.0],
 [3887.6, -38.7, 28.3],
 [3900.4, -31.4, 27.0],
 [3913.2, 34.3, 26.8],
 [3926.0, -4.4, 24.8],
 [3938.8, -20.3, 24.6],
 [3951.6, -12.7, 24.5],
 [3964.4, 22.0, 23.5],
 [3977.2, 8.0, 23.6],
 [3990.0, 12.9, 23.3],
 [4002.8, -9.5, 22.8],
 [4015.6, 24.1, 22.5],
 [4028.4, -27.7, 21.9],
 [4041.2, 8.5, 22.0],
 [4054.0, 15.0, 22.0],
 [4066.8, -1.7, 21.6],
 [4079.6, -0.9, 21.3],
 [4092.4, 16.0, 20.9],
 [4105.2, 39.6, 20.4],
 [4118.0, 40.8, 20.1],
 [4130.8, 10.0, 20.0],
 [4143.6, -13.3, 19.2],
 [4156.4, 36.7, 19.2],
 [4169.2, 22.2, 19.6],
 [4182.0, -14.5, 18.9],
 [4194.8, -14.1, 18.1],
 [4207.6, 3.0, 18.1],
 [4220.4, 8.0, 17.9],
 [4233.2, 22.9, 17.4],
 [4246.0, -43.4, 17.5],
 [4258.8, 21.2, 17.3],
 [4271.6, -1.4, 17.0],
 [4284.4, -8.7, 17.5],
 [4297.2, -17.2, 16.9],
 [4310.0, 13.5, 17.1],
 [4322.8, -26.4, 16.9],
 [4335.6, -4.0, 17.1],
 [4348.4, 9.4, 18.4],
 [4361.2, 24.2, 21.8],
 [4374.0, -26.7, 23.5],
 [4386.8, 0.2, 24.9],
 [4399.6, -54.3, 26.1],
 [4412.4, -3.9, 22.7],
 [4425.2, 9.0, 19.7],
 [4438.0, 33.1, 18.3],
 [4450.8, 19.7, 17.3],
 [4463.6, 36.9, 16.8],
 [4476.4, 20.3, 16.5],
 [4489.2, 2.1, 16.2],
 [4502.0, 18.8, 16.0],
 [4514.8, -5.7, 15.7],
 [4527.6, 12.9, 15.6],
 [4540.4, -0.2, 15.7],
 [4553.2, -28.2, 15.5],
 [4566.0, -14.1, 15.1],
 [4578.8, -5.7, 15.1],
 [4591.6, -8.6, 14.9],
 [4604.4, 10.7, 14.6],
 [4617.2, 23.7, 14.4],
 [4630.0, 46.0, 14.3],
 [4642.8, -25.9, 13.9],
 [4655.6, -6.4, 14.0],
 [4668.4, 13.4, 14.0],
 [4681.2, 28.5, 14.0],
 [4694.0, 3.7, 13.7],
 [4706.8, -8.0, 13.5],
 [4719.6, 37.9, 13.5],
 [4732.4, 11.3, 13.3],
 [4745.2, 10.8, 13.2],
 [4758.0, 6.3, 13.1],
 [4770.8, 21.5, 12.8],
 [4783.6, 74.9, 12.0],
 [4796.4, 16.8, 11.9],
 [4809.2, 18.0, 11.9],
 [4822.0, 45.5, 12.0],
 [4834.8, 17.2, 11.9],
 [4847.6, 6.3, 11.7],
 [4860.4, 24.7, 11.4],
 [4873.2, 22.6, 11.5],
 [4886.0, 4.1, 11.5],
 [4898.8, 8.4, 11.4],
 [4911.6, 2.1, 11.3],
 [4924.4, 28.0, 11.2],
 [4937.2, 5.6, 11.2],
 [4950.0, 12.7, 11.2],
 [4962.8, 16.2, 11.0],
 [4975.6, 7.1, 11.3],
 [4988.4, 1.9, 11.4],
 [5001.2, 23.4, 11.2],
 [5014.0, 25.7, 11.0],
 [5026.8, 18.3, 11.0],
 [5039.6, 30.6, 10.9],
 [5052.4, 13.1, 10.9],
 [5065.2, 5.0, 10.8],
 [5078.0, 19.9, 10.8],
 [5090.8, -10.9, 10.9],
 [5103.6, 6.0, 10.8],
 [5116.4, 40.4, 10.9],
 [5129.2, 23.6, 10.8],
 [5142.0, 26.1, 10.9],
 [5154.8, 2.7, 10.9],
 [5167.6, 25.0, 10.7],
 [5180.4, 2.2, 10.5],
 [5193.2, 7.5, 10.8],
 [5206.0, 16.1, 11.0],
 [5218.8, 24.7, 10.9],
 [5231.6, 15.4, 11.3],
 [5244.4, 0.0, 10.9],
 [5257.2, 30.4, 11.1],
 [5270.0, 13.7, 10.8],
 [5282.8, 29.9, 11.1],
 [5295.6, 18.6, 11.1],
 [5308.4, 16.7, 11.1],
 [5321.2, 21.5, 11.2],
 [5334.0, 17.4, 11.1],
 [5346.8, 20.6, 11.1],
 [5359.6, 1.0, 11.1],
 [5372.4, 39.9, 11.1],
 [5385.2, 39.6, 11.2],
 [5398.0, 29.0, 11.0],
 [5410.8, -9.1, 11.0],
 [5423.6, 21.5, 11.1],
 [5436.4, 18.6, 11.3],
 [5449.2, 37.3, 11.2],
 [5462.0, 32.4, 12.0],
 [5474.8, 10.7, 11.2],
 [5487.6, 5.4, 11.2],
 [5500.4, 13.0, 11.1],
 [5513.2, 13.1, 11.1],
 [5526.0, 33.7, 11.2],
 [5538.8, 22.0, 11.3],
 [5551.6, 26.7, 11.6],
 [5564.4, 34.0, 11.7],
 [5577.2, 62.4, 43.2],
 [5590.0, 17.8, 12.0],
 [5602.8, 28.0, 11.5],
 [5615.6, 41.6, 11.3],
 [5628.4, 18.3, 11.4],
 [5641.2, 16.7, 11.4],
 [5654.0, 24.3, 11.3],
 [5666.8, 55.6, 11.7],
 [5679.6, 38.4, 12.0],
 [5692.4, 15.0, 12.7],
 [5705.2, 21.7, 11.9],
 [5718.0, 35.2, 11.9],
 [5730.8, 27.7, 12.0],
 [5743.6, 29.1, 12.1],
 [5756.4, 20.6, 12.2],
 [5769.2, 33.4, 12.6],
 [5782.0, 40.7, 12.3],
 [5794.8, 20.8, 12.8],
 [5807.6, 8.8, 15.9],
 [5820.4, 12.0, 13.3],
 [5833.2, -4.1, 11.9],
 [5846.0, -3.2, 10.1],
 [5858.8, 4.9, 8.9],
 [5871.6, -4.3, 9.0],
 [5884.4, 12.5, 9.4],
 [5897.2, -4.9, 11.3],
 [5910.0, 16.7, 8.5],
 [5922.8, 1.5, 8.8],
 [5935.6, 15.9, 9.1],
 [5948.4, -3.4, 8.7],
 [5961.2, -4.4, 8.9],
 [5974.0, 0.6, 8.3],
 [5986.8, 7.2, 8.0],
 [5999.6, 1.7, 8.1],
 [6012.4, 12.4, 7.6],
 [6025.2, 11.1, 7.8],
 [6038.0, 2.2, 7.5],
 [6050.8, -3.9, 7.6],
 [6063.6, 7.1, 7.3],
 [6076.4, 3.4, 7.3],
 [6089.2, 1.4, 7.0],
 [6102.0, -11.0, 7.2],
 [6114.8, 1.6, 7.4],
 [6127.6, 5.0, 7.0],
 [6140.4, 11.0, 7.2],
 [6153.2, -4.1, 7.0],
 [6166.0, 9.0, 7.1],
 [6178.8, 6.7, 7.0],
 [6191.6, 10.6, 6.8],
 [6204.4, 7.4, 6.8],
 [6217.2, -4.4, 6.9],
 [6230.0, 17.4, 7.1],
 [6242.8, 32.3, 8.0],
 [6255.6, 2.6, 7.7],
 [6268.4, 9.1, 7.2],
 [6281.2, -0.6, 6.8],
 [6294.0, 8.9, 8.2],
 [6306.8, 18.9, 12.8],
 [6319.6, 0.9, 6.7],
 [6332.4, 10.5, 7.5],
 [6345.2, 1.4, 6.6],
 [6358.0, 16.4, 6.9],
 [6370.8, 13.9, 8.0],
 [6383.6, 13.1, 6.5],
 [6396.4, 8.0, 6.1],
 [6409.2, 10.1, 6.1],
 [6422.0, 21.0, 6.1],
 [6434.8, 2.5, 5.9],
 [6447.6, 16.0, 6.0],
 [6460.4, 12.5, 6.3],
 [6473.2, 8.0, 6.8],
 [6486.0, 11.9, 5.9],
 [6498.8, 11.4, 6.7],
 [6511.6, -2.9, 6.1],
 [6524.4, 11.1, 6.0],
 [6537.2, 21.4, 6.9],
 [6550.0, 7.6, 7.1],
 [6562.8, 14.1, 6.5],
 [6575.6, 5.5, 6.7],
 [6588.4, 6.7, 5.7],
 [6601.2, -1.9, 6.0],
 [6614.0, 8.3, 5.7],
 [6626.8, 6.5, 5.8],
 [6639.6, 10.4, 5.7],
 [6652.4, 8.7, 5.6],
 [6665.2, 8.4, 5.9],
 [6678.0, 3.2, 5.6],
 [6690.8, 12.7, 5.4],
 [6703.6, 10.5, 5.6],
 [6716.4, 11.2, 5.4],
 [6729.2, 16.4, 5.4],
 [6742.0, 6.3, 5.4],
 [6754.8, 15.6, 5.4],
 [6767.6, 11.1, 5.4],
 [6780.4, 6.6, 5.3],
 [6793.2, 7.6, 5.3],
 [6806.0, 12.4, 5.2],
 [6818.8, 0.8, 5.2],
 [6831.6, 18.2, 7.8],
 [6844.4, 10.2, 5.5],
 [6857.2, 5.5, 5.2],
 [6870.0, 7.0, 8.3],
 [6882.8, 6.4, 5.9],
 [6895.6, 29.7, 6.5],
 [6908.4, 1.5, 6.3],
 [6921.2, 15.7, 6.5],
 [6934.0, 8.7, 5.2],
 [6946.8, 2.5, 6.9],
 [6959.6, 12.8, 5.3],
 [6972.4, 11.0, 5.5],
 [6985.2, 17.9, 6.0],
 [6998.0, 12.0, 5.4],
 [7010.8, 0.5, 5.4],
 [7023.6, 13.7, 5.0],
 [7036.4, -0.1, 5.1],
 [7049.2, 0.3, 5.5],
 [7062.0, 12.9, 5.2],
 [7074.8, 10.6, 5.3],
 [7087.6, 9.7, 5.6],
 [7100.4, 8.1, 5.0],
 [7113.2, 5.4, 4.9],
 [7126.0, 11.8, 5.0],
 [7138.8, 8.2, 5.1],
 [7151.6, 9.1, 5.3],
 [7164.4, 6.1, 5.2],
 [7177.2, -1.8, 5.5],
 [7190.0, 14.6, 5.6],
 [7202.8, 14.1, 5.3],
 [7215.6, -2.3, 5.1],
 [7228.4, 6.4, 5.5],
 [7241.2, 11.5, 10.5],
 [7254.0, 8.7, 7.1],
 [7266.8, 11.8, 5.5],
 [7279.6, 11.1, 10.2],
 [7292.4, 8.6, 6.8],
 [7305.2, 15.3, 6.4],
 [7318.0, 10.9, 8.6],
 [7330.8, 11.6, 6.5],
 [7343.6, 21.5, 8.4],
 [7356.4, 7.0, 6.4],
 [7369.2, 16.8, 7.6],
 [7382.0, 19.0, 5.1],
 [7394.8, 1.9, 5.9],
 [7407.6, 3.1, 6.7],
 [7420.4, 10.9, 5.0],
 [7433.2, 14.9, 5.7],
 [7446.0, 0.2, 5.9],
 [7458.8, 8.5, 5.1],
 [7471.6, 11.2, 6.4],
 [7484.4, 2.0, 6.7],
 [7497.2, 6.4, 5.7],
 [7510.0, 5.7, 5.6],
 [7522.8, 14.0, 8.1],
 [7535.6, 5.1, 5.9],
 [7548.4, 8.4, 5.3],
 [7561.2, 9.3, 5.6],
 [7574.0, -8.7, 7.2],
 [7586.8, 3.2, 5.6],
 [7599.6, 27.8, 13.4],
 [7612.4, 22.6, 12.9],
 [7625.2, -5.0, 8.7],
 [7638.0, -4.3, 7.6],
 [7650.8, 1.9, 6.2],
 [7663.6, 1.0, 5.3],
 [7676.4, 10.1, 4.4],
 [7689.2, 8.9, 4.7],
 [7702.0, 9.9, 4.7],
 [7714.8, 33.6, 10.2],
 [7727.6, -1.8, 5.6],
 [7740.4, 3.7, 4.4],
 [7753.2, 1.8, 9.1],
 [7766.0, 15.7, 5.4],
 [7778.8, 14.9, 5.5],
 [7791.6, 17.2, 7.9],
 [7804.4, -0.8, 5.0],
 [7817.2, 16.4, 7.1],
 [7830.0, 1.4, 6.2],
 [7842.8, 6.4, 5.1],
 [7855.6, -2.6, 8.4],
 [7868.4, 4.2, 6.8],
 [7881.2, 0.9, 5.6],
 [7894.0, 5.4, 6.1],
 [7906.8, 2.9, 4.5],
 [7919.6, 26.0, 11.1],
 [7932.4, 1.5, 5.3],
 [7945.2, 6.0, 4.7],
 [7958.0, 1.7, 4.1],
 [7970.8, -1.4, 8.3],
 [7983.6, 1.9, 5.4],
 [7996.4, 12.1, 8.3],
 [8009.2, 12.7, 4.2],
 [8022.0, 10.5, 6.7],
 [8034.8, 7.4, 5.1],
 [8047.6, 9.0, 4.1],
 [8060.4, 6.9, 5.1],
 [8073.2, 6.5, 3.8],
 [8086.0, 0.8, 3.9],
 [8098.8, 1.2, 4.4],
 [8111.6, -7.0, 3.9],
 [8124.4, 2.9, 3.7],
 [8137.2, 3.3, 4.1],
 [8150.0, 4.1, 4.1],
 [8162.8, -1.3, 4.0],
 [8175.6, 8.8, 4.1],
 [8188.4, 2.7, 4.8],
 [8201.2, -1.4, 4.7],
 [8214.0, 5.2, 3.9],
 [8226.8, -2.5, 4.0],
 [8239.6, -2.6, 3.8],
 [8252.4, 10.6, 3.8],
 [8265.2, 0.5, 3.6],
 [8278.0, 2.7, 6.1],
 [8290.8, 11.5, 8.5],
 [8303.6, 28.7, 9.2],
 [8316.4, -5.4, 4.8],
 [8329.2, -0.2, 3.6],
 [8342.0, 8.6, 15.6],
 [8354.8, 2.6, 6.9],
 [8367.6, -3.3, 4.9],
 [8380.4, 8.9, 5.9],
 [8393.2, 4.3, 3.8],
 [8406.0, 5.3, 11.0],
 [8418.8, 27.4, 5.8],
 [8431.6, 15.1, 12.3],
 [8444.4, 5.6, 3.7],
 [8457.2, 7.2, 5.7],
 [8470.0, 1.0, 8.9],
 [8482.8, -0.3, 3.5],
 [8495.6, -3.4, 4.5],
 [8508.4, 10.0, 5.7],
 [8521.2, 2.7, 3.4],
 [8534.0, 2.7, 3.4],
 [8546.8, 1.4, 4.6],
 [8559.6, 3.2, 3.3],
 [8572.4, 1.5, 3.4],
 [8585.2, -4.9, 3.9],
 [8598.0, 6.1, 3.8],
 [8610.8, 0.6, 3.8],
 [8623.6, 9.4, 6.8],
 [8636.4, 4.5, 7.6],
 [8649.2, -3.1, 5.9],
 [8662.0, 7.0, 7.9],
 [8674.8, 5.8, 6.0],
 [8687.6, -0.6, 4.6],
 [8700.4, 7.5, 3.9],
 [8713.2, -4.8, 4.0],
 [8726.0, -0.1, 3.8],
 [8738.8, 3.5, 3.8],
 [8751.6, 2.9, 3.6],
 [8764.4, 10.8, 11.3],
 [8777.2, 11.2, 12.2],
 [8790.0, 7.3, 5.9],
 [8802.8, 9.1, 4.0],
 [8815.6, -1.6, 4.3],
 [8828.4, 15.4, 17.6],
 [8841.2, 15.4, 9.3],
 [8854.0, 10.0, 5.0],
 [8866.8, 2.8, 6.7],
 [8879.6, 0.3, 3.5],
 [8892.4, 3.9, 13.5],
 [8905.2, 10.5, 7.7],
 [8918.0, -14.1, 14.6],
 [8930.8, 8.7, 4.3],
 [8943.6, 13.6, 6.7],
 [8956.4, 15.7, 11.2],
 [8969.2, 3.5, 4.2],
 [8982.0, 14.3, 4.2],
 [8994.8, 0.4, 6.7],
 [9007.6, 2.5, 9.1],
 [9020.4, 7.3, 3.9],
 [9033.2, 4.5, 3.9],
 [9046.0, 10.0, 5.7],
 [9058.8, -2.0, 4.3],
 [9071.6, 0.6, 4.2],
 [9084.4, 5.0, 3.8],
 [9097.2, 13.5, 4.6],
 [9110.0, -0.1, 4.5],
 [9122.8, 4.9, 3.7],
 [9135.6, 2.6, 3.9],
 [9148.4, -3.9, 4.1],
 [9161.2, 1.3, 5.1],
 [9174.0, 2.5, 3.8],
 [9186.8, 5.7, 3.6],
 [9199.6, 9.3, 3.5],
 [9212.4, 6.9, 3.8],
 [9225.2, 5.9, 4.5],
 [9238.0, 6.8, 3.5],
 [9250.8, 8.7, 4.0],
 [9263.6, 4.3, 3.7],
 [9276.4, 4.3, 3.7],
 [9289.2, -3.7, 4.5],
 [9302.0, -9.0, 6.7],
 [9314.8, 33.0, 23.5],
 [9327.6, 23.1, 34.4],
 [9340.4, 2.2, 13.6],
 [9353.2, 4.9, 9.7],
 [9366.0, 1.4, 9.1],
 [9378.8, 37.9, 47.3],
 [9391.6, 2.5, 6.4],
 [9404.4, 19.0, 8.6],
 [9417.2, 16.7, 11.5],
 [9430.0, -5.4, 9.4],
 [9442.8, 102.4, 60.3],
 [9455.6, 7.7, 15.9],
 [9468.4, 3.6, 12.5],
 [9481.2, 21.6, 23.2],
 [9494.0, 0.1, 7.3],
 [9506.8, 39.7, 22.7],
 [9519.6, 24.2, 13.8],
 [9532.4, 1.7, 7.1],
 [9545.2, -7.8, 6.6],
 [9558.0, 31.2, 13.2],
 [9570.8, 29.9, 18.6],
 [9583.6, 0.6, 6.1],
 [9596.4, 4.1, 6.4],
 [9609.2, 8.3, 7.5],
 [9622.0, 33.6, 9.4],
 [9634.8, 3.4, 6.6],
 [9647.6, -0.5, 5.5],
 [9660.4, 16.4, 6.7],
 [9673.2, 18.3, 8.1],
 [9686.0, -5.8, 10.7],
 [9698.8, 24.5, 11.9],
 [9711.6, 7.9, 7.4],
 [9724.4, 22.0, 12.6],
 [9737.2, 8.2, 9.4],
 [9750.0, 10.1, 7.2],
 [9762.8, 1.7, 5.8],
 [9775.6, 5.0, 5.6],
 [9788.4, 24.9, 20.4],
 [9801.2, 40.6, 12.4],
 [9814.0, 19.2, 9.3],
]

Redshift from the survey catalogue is 0.28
